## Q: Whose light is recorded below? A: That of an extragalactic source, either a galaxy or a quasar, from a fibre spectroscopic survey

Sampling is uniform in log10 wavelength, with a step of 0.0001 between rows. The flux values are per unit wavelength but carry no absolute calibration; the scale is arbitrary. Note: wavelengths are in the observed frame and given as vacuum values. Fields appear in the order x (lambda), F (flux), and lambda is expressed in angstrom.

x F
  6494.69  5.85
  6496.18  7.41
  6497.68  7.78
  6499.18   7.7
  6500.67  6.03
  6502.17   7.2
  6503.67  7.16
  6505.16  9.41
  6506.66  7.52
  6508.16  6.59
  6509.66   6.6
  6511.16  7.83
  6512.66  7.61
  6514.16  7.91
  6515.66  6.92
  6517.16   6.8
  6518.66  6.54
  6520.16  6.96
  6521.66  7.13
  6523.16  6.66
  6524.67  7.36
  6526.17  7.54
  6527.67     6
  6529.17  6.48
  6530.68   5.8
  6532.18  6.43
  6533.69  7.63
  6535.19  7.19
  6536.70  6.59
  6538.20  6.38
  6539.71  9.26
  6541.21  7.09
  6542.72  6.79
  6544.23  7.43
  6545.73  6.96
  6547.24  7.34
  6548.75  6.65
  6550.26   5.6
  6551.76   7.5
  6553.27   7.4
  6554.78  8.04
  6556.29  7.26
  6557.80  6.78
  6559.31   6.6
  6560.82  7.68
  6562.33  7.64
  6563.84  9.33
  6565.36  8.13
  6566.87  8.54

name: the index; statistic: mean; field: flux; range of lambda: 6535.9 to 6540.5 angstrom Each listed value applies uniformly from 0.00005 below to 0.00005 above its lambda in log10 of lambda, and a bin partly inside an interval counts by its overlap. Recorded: 7.41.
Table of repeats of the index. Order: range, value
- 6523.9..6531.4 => 6.63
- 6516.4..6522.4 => 6.86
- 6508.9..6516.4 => 7.37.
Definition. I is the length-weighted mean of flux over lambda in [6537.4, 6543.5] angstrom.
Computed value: 7.37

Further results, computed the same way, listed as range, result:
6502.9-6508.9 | 7.67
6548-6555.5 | 7.04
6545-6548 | 7.14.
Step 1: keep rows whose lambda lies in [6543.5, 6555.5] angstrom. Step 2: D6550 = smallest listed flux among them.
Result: 5.6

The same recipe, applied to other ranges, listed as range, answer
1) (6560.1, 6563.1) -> 7.64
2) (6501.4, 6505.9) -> 7.16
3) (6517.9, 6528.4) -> 6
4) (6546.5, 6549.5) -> 6.65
